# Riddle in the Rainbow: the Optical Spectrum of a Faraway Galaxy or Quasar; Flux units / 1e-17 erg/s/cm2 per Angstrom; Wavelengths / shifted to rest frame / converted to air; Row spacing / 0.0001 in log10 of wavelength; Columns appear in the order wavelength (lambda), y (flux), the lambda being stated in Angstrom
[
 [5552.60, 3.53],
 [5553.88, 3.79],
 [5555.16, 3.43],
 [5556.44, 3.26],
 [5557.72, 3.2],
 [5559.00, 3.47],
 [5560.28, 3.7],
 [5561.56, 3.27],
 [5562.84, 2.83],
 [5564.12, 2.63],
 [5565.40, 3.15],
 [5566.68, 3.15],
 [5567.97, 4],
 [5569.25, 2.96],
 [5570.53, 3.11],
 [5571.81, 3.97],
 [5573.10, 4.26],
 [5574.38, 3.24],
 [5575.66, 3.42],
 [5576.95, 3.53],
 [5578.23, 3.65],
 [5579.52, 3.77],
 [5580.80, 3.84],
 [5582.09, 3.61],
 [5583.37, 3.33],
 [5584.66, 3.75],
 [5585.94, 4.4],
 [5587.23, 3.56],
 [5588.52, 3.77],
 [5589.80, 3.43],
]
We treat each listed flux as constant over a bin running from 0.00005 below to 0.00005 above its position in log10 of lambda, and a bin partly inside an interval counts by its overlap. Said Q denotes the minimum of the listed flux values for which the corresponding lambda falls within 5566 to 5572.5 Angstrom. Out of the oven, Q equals 2.96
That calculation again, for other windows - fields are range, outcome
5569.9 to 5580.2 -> 3.11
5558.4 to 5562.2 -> 3.27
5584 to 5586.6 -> 3.75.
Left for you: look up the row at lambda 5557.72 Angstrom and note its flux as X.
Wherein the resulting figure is 3.2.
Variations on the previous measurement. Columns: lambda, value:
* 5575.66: 3.42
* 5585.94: 4.4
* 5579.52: 3.77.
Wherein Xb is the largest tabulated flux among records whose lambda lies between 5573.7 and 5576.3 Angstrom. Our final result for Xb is 3.42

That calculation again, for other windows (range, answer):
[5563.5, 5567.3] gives 3.15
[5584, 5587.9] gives 4.4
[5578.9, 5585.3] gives 3.84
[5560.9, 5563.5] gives 3.27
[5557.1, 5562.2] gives 3.7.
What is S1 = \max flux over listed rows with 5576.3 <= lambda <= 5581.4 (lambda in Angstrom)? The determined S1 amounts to 3.84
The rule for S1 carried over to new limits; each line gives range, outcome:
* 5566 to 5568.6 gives 4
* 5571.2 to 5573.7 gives 4.26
